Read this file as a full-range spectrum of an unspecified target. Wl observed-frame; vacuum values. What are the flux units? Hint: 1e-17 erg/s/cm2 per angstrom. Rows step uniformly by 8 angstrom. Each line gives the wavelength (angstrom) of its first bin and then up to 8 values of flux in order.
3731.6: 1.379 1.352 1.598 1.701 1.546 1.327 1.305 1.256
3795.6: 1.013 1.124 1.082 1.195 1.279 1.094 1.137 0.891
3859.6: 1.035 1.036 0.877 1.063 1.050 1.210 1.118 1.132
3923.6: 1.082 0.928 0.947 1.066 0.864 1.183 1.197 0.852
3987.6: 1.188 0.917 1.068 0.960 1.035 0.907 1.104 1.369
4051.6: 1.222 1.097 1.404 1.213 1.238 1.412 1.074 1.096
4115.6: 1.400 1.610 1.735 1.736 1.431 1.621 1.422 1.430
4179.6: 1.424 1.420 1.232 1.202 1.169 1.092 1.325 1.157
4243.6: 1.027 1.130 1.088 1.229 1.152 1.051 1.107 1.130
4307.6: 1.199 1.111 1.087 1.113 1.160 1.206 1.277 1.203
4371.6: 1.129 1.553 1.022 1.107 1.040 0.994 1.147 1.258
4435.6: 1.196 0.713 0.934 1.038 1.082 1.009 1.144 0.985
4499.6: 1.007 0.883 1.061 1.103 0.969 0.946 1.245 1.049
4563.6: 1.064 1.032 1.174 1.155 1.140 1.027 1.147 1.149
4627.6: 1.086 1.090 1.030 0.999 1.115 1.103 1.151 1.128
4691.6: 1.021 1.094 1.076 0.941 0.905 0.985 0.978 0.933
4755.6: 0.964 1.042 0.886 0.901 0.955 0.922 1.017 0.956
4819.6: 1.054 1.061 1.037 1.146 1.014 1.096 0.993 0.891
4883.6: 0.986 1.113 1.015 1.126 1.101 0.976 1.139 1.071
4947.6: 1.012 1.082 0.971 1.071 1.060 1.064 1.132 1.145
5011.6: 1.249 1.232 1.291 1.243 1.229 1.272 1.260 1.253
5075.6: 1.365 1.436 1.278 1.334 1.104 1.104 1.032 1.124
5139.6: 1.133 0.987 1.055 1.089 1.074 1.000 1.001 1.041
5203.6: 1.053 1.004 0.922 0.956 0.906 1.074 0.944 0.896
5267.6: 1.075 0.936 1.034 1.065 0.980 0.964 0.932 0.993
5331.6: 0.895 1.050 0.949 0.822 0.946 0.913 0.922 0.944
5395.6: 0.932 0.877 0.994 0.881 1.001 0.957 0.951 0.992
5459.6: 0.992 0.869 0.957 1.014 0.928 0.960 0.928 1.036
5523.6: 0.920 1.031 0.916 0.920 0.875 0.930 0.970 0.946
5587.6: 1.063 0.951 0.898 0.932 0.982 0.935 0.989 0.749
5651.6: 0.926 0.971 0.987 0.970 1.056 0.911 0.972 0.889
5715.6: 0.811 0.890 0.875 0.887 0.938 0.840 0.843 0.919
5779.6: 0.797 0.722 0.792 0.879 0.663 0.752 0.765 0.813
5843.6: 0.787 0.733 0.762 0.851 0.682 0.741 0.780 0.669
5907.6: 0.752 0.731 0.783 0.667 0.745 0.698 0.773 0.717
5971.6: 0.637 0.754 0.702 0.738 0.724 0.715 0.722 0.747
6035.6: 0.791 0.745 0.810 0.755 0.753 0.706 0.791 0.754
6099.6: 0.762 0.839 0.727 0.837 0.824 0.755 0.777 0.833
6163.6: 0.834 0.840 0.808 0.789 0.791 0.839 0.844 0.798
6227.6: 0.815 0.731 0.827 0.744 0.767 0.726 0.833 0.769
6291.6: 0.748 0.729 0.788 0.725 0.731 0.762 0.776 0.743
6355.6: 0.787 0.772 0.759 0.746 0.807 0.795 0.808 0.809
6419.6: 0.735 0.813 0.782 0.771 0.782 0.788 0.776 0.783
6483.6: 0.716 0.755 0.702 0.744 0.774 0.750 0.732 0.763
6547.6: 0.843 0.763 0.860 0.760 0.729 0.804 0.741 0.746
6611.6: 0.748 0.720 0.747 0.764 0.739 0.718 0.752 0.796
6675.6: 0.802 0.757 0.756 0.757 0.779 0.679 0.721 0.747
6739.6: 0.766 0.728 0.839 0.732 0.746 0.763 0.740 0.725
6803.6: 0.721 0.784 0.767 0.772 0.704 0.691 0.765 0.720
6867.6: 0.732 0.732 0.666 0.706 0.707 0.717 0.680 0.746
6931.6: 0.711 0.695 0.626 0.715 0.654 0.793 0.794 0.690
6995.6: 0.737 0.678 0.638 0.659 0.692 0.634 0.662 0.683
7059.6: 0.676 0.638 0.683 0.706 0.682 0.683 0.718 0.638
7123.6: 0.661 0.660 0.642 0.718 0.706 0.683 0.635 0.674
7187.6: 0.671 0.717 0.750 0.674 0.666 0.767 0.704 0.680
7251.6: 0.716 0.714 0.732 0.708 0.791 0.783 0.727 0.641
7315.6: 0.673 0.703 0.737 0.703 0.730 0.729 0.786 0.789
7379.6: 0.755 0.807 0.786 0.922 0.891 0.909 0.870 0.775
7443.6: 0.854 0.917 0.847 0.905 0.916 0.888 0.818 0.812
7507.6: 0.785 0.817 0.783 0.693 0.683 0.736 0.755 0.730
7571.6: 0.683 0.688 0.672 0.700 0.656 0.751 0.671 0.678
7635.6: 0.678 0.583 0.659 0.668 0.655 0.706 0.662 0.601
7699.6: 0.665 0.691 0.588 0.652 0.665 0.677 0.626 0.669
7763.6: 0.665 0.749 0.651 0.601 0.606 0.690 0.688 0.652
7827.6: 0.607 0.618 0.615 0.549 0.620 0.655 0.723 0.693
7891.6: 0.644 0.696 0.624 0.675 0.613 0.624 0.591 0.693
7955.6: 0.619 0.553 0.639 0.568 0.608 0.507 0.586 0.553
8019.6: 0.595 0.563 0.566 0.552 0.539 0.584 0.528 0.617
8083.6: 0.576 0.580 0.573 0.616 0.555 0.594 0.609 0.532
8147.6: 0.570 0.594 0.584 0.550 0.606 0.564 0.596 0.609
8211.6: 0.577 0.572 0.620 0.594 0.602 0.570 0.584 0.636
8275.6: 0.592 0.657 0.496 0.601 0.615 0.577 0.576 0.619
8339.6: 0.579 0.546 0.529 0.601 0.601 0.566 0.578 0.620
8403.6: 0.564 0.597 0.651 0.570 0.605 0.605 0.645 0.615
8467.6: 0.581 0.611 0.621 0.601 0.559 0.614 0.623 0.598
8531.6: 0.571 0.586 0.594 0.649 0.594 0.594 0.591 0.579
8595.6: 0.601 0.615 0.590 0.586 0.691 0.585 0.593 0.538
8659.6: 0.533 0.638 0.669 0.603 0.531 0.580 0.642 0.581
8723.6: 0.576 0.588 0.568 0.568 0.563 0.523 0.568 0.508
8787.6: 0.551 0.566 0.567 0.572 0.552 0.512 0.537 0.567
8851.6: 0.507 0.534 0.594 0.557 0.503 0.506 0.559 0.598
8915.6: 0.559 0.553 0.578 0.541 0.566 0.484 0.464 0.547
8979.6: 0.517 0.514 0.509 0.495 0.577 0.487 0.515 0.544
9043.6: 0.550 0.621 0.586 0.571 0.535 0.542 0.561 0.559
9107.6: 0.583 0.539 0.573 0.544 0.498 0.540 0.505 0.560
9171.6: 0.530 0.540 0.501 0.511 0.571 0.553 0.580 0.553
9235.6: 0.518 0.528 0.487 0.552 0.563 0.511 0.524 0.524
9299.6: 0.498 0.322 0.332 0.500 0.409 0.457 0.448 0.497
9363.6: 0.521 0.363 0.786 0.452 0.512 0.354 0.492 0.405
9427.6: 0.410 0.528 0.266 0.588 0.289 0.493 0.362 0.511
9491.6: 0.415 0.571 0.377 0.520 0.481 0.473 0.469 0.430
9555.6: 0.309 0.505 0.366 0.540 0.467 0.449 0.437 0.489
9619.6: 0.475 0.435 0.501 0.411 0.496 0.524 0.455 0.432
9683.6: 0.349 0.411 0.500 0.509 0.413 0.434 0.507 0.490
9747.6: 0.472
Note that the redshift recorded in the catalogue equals 1.666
